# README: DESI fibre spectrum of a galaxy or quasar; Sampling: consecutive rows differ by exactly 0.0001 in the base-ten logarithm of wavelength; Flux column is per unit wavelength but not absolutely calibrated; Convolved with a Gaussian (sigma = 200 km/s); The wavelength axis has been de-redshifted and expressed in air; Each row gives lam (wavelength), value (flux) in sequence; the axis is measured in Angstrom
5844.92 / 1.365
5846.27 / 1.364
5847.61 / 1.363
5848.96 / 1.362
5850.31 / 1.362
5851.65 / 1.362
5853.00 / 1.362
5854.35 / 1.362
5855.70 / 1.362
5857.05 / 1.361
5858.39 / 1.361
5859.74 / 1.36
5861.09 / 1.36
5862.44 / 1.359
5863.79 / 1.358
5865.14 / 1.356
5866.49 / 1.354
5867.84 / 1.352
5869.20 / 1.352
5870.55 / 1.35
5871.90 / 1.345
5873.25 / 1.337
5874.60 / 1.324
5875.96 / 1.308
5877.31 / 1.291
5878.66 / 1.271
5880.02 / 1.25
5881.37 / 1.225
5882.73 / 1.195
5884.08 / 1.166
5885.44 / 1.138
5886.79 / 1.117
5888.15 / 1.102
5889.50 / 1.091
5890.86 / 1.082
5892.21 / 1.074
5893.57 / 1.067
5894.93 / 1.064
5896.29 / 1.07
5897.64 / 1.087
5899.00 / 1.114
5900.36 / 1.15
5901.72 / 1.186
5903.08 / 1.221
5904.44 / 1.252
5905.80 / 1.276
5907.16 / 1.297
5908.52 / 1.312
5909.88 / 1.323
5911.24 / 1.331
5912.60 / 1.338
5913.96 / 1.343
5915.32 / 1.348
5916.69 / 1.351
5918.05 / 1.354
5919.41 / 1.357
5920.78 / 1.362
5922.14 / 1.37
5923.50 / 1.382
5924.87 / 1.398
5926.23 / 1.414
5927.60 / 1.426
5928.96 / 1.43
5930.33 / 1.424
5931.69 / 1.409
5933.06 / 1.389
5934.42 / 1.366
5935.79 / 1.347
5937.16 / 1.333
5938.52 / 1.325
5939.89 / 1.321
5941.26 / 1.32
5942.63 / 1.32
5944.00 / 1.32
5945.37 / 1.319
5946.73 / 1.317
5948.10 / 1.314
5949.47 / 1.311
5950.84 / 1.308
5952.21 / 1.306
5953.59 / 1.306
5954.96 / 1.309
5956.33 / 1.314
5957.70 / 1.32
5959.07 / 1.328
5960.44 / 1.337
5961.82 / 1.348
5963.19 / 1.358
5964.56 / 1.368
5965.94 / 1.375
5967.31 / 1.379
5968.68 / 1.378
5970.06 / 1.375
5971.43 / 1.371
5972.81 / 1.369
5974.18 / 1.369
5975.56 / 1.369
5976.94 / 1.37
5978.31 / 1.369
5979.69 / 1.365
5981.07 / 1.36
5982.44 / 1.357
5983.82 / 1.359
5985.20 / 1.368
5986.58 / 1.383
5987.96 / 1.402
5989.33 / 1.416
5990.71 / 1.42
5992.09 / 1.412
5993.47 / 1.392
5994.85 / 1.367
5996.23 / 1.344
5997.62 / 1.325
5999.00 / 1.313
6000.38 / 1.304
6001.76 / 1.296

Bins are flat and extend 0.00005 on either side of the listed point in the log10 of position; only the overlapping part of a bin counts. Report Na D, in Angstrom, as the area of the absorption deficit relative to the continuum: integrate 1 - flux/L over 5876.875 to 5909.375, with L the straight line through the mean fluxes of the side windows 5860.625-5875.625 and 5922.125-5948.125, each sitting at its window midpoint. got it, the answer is 4.40 Angstrom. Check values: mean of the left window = 1.35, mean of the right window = 1.36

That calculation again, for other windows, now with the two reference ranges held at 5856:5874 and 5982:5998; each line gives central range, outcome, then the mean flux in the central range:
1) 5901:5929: 0.6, 1.33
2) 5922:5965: 0.7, 1.35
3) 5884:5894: 1.9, 1.1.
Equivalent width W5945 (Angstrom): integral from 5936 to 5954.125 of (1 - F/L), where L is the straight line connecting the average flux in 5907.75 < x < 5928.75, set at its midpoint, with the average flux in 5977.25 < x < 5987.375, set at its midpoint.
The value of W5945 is 0.6 Angstrom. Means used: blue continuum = 1.36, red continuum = 1.37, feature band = 1.32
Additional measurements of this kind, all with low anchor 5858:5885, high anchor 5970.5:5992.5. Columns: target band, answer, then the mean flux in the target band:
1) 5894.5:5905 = 1.5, 1.14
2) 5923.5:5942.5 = -0.4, 1.38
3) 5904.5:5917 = 0.1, 1.32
